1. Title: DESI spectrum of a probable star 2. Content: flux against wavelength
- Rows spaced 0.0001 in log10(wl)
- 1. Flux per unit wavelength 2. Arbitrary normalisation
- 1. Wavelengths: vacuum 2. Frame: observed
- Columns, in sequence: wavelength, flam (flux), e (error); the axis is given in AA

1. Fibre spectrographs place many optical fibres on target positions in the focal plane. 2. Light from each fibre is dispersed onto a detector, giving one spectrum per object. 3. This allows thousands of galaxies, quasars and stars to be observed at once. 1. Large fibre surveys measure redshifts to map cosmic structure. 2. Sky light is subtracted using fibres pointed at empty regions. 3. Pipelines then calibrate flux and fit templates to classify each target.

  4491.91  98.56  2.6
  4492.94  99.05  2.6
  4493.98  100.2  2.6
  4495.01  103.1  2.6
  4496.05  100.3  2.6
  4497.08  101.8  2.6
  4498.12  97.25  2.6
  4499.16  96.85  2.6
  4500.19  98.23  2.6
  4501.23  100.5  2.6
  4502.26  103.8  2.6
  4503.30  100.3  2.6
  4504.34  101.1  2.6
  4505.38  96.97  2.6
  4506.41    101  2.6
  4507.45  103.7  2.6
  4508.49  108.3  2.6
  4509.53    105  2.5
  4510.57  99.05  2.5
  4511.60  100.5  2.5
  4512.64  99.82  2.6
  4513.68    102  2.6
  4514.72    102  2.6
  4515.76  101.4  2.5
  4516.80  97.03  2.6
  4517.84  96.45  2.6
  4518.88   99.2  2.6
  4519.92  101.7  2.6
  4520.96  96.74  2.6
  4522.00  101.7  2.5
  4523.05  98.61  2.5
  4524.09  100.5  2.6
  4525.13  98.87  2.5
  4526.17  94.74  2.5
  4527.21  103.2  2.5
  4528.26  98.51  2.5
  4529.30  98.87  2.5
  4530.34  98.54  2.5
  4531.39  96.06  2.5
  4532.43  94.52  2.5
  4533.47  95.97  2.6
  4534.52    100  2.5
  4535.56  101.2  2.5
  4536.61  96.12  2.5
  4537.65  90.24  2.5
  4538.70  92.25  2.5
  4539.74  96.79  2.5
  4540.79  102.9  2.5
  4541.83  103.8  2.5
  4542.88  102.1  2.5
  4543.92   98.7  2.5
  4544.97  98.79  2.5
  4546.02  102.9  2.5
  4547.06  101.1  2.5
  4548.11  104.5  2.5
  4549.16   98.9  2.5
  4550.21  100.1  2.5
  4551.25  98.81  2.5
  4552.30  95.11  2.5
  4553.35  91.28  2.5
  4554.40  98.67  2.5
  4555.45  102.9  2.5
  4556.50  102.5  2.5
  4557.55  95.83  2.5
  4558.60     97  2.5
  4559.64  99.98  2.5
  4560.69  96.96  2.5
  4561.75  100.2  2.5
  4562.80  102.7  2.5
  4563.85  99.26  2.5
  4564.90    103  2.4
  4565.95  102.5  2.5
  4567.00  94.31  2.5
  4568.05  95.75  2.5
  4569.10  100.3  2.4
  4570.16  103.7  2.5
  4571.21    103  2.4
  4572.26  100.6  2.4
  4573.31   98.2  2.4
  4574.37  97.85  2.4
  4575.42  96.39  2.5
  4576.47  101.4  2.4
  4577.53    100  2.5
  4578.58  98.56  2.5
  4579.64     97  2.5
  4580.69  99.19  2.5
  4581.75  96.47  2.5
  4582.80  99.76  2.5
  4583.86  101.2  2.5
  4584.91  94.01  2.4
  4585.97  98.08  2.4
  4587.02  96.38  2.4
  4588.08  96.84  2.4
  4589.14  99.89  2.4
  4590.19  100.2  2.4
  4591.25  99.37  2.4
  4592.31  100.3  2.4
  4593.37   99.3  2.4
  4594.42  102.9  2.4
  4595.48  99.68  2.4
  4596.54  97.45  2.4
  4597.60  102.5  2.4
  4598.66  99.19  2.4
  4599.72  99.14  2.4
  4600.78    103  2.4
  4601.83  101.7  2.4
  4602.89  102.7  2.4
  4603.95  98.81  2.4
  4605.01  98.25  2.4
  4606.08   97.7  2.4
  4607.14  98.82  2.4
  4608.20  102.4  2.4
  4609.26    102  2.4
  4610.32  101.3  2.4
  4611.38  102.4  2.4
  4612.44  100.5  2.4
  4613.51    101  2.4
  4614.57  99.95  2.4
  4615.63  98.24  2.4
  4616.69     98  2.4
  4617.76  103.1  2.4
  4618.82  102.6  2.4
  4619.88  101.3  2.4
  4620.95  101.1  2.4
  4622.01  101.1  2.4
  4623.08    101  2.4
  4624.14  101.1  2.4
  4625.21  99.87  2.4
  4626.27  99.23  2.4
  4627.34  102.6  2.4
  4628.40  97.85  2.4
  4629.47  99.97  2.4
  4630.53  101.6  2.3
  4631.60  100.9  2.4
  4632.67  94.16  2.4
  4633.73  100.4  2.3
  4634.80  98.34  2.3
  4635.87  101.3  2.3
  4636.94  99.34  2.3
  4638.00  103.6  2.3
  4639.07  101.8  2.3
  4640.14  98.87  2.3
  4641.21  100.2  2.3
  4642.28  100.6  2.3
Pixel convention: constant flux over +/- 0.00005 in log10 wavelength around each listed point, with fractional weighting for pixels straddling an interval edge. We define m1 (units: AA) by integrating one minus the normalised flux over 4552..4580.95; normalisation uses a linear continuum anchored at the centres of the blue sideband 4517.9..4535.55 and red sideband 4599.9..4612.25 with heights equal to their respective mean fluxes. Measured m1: 0.2 AA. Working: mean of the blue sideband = 98.6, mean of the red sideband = 101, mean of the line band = 99.1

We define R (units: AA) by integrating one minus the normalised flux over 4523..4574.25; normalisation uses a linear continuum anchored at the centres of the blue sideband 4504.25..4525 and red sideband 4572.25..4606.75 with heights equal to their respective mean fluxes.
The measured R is 0.49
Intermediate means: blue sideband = 101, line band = 99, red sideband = 99.2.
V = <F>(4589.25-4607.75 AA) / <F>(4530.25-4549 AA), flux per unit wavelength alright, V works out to 1.01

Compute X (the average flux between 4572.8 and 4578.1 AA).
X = 98.7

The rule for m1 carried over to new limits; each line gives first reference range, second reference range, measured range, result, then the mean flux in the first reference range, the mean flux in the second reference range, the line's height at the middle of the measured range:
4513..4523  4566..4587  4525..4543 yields 0.27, 99.7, 98.8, 99.4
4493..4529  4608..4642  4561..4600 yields 0.41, 100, 101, 100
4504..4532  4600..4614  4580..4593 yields 0.28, 100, 101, 101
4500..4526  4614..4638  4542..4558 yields 0.13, 101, 100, 100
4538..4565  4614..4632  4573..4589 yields 0.28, 99.4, 101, 99.9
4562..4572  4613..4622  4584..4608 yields 0.29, 101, 101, 101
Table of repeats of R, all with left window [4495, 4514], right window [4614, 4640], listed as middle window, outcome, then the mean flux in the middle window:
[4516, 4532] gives 0.3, 98.7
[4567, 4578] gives 0.1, 99.4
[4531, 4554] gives 0.6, 98.3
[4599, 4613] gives 0.0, 101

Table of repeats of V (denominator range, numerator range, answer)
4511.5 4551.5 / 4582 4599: 1.00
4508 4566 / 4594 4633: 1.01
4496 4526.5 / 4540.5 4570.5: 1.00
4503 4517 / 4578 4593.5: 0.97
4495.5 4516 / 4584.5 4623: 0.99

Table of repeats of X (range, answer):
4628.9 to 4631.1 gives 101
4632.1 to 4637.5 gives 98.8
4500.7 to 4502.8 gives 102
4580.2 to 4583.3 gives 98.5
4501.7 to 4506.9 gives 101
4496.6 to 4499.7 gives 98.5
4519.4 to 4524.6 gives 99.8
